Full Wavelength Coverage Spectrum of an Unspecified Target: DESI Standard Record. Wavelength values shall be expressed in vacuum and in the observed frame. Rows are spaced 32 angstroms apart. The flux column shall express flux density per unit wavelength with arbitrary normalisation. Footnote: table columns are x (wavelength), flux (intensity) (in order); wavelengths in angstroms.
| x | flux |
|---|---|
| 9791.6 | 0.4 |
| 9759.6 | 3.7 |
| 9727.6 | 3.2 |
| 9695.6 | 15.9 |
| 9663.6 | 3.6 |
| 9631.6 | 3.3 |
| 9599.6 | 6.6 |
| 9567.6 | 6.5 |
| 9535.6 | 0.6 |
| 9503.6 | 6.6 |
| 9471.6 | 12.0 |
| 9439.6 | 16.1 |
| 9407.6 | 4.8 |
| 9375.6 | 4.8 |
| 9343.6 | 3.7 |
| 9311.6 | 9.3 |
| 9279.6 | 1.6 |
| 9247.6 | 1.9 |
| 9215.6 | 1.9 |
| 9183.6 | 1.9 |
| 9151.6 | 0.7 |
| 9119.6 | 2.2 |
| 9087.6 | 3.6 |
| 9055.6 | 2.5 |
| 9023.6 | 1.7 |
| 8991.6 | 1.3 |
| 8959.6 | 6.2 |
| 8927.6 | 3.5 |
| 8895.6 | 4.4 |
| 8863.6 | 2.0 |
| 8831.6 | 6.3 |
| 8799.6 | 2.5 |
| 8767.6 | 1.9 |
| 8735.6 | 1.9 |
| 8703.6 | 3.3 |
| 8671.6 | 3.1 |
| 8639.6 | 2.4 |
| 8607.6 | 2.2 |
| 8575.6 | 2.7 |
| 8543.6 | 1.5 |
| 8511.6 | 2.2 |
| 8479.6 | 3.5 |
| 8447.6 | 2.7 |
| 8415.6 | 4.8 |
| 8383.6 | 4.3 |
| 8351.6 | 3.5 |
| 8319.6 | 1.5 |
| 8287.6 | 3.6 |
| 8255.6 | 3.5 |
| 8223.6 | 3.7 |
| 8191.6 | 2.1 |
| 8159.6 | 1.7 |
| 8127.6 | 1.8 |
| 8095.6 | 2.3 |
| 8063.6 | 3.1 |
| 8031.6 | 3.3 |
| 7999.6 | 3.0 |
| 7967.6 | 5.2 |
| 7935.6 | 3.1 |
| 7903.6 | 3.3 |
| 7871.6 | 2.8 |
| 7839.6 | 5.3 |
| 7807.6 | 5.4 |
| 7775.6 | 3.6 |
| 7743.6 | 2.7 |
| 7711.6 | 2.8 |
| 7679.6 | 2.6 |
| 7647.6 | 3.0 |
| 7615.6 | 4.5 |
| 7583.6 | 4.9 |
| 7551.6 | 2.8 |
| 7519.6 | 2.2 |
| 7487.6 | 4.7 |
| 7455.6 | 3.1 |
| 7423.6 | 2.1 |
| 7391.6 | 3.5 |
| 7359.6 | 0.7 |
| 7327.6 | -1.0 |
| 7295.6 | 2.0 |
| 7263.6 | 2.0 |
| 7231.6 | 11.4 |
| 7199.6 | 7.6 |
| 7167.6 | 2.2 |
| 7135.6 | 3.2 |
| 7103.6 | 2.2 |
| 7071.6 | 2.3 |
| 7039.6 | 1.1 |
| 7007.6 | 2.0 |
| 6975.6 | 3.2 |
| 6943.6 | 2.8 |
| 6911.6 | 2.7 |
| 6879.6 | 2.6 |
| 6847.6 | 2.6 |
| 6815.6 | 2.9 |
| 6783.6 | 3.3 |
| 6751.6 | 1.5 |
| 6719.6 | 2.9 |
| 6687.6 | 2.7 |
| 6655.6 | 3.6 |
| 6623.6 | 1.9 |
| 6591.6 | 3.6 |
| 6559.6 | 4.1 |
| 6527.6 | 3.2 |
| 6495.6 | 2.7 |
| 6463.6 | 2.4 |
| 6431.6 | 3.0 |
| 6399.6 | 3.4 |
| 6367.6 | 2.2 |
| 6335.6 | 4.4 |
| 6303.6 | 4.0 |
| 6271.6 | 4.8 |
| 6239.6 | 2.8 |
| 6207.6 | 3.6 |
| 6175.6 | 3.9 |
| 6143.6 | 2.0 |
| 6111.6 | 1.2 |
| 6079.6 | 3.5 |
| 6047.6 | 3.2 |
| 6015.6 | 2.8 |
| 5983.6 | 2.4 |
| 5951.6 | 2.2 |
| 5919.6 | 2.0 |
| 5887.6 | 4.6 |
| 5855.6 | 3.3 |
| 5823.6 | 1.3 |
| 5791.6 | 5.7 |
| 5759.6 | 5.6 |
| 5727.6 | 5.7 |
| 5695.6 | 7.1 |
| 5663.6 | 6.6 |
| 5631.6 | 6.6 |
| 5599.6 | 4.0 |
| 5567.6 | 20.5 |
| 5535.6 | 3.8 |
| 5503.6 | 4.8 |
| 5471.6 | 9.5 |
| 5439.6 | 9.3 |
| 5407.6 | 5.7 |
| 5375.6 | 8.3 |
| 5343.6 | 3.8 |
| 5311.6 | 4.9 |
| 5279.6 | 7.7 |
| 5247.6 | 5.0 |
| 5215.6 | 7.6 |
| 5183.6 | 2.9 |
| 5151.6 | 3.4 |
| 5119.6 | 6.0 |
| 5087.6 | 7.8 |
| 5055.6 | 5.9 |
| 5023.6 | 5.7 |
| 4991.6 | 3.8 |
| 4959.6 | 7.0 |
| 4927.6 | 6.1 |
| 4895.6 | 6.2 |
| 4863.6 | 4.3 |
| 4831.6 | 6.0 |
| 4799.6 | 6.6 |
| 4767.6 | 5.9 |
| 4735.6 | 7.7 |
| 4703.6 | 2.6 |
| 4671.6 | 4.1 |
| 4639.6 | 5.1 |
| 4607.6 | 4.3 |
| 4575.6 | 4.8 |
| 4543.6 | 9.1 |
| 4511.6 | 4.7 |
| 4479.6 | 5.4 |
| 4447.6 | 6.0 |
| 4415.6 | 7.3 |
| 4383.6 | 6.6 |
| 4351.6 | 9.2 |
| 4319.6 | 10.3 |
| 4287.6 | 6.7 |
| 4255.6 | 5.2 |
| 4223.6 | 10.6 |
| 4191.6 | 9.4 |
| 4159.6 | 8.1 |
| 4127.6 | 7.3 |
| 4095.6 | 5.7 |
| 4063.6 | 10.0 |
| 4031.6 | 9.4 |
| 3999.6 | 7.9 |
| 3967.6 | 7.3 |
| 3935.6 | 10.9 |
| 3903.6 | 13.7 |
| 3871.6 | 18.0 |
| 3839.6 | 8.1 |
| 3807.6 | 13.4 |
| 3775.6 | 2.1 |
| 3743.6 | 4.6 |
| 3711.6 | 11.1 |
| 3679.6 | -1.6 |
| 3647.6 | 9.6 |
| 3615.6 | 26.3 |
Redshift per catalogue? 0.936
